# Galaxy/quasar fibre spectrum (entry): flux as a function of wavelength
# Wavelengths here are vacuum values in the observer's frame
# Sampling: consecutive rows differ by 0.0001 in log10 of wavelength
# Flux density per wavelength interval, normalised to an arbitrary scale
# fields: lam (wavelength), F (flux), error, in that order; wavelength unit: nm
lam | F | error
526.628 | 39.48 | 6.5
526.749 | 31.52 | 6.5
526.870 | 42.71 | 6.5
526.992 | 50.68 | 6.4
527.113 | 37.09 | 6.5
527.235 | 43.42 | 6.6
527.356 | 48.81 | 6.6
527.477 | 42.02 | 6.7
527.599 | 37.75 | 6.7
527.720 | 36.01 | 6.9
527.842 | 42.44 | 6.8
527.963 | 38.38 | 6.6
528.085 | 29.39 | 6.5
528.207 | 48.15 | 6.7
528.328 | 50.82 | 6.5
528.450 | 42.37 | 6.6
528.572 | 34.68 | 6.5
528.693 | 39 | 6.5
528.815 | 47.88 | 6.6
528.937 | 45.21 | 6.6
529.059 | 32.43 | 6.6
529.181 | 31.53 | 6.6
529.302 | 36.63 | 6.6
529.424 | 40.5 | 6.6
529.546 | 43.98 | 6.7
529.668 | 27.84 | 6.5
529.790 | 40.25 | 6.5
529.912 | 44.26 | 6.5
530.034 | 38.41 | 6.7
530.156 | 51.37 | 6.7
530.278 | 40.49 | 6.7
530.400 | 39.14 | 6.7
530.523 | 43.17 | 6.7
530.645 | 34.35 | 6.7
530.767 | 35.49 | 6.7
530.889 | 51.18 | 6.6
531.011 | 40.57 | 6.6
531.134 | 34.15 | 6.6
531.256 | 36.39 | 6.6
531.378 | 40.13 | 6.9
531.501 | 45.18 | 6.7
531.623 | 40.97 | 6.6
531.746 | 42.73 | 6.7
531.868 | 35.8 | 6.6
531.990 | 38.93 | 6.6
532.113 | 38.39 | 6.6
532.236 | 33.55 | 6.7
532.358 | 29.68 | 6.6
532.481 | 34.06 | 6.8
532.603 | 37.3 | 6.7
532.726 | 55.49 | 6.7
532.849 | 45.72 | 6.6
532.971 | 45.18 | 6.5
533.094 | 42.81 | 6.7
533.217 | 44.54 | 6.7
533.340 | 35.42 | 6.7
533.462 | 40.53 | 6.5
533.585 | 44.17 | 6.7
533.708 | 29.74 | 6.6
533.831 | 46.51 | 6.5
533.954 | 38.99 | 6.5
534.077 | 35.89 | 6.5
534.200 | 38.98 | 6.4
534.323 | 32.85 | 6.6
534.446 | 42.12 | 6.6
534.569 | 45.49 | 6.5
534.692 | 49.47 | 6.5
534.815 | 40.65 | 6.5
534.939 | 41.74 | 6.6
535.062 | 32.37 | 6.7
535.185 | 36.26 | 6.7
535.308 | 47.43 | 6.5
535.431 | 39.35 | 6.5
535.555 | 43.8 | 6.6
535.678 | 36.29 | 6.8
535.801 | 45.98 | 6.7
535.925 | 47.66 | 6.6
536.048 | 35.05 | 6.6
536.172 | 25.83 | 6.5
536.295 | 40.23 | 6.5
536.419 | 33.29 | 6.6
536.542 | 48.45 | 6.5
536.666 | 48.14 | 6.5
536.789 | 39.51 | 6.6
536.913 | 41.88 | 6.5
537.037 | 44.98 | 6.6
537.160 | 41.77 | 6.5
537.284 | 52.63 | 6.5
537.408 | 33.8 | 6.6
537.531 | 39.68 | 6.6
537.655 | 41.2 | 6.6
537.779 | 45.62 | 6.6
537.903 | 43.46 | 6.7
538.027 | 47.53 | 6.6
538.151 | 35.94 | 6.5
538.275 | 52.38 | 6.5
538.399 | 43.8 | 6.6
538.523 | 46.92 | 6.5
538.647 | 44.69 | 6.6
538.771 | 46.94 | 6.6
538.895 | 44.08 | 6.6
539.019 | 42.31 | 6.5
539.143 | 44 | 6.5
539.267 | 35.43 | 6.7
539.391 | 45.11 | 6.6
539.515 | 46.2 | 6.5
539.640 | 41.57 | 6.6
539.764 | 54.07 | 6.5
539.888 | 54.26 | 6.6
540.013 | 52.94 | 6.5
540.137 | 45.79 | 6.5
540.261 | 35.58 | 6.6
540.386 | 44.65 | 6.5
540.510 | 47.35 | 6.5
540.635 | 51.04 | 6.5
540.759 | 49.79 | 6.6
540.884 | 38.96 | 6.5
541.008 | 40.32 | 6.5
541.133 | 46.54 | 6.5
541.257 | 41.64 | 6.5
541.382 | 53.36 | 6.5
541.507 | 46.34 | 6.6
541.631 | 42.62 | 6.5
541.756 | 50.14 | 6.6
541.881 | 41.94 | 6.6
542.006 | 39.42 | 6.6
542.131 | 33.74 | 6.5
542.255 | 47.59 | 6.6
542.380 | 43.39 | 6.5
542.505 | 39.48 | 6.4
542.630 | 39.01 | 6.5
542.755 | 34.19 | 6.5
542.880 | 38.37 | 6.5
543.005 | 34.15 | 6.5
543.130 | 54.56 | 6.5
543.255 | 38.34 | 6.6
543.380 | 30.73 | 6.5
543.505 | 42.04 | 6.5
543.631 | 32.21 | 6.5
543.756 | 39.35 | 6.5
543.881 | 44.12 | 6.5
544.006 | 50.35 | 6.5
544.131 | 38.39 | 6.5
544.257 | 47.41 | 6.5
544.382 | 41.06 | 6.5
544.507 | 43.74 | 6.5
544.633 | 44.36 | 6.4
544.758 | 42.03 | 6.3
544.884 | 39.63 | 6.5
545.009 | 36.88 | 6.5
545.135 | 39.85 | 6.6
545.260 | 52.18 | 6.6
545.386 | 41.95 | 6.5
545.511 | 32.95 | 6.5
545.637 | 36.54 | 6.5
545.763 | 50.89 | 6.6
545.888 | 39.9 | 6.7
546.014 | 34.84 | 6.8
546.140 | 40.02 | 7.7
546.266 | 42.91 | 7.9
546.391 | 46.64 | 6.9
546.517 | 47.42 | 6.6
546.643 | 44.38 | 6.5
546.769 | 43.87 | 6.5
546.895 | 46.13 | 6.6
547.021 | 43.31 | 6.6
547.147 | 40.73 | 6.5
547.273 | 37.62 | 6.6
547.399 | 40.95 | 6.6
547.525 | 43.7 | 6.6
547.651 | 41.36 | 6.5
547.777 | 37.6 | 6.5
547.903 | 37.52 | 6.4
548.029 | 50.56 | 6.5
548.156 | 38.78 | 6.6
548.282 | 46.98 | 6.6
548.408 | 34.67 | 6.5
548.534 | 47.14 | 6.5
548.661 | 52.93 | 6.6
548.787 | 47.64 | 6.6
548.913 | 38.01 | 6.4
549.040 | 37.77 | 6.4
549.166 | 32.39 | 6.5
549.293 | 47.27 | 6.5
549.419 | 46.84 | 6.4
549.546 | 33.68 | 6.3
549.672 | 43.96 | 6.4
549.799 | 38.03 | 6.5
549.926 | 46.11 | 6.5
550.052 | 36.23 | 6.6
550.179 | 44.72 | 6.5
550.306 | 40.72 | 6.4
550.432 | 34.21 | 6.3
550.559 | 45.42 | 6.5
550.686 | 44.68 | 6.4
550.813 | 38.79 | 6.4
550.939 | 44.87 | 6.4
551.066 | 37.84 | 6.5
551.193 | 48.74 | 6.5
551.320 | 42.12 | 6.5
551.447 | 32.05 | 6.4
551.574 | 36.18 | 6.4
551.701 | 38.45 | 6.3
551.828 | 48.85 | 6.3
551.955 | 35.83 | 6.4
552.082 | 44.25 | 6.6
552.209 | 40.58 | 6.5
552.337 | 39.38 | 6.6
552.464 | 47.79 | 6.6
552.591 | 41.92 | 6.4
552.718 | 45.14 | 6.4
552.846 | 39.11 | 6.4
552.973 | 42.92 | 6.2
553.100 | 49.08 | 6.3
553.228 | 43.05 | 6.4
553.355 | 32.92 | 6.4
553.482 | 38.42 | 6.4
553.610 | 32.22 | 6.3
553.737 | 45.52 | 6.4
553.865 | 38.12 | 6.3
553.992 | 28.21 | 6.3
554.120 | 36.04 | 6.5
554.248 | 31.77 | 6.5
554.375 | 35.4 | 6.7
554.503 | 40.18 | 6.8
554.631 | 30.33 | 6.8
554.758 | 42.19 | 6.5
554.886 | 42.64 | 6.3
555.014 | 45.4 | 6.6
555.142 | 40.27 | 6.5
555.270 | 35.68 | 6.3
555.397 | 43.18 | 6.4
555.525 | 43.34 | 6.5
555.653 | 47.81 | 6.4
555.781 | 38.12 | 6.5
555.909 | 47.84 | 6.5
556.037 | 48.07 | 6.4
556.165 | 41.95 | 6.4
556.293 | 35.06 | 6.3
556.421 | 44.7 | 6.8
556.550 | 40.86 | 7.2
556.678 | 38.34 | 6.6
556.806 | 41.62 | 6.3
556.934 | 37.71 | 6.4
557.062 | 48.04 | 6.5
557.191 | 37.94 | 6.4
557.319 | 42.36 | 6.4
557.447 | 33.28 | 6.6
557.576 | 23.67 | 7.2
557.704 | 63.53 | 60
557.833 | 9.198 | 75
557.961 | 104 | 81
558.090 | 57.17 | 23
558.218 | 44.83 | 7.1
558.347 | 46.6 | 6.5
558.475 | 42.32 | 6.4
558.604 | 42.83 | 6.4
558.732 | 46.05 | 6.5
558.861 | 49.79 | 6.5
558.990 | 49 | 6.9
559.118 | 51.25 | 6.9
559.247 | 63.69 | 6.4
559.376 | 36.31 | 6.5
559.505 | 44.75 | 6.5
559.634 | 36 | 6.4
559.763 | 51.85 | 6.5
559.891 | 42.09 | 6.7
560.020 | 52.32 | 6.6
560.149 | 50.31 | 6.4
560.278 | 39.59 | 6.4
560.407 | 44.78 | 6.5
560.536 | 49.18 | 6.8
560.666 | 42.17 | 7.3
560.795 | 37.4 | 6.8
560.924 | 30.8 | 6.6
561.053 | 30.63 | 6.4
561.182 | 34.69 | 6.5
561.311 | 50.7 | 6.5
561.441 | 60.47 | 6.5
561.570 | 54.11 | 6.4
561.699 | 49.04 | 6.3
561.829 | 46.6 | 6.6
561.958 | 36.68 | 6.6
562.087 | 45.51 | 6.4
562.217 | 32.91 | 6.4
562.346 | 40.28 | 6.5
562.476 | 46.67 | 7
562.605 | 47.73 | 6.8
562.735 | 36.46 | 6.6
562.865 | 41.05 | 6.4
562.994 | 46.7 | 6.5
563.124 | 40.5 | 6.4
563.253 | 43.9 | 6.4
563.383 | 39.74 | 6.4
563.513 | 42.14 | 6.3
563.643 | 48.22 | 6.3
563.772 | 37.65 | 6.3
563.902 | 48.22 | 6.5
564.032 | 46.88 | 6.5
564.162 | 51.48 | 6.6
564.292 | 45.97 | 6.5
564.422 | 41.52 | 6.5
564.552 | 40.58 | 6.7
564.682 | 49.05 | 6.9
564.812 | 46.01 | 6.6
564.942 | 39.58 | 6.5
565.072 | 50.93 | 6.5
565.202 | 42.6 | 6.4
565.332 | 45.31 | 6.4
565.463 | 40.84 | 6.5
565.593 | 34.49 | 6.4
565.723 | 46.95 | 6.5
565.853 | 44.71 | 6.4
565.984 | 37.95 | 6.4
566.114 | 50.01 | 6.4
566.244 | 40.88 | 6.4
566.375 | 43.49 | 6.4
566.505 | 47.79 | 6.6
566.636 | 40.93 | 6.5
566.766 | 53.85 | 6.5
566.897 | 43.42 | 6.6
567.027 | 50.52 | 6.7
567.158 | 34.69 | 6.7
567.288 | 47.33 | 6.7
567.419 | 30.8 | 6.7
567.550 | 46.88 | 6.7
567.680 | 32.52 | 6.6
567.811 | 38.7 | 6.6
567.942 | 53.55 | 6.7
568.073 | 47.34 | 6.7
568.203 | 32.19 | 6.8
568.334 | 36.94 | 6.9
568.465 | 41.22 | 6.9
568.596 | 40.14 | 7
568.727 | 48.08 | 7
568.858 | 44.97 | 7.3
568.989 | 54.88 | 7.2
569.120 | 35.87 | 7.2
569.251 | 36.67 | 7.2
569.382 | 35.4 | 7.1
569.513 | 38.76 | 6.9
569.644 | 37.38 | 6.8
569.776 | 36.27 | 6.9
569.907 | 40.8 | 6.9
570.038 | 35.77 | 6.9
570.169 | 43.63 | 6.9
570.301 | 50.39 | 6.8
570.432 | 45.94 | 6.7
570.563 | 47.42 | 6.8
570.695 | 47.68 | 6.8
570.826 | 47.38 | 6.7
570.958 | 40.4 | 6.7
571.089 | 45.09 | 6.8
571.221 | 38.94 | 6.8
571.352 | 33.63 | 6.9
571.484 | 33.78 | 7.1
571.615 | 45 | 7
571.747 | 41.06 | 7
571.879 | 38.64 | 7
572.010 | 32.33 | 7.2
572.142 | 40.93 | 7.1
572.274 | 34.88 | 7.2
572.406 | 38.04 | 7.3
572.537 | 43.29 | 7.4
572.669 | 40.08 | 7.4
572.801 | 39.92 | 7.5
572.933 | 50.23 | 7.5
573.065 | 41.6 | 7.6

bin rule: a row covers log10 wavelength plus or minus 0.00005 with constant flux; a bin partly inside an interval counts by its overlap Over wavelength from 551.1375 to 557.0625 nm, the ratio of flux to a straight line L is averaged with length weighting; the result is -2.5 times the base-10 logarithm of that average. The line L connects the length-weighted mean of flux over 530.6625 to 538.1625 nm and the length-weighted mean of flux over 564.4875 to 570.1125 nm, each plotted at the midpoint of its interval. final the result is 0.03 mag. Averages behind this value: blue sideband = 40.6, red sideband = 42.3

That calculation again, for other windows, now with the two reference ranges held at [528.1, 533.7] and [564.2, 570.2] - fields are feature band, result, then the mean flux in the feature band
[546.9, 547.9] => 0.01 mag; 40.9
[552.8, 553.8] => 0.03 mag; 40.5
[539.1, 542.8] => -0.09 mag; 44.3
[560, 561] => -0.02 mag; 42.7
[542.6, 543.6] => 0.06 mag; 38.7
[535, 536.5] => 0.05 mag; 38.8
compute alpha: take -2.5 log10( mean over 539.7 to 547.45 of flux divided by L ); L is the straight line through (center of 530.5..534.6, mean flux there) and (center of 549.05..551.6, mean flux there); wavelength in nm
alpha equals -0.06 mag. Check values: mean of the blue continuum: 39.8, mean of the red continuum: 40.8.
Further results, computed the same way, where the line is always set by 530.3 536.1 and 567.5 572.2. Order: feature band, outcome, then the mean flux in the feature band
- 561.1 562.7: -0.10 mag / 45.1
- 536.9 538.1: -0.07 mag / 43.2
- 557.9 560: -0.23 mag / 50.5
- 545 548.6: -0.04 mag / 42.1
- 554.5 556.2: -0.03 mag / 42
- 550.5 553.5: -0.02 mag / 41.6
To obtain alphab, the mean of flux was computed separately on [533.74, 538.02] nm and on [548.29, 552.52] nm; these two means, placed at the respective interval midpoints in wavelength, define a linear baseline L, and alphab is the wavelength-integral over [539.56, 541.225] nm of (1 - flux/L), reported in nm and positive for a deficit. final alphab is -0.204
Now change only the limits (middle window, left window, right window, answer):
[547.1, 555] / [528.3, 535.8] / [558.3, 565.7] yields 0.39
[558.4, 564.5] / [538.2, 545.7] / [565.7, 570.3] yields -0.30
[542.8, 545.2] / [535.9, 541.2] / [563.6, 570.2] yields 0.15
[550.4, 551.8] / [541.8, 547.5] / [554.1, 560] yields 0.06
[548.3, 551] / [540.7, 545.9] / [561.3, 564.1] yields 0.06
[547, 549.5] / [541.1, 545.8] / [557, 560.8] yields 0.06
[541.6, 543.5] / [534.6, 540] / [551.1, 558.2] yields 0.09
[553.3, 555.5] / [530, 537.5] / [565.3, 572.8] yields 0.19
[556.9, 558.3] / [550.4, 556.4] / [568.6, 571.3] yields -0.16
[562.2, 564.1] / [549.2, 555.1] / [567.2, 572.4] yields -0.10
